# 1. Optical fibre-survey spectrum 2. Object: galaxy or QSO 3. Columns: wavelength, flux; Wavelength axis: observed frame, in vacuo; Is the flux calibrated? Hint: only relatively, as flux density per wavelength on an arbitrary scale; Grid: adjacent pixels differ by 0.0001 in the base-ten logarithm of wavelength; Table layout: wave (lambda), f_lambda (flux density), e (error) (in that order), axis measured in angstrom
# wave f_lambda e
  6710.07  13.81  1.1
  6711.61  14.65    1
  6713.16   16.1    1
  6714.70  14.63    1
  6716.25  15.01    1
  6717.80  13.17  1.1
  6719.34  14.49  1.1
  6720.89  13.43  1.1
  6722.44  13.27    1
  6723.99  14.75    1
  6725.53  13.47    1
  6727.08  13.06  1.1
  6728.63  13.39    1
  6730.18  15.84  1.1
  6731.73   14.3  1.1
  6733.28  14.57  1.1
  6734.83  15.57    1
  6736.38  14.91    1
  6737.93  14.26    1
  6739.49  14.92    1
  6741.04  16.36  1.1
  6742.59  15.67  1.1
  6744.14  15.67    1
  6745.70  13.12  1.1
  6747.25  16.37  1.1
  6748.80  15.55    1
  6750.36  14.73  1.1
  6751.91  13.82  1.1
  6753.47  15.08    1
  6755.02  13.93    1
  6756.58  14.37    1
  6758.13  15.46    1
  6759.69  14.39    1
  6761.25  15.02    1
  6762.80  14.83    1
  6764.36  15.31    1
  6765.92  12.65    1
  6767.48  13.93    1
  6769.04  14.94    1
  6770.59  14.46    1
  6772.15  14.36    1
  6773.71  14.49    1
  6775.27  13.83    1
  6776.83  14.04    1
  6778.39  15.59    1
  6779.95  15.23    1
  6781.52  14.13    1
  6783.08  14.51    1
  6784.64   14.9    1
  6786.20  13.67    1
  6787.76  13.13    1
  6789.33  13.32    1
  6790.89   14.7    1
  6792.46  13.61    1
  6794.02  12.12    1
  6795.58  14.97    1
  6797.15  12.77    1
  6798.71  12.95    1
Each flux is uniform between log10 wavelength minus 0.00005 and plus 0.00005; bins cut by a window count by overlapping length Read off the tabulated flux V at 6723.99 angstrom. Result 14.75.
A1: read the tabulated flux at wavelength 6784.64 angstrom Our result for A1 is 14.9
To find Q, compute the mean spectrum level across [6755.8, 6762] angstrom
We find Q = 14.8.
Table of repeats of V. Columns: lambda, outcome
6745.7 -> 13.12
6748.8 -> 15.55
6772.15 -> 14.36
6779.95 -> 15.23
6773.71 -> 14.49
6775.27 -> 13.83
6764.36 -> 15.31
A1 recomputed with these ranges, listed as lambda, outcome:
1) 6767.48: 13.93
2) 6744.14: 15.67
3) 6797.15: 12.77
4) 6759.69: 14.39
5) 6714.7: 14.63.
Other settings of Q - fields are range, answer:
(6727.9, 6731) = 14.6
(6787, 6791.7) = 13.7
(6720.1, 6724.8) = 13.8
